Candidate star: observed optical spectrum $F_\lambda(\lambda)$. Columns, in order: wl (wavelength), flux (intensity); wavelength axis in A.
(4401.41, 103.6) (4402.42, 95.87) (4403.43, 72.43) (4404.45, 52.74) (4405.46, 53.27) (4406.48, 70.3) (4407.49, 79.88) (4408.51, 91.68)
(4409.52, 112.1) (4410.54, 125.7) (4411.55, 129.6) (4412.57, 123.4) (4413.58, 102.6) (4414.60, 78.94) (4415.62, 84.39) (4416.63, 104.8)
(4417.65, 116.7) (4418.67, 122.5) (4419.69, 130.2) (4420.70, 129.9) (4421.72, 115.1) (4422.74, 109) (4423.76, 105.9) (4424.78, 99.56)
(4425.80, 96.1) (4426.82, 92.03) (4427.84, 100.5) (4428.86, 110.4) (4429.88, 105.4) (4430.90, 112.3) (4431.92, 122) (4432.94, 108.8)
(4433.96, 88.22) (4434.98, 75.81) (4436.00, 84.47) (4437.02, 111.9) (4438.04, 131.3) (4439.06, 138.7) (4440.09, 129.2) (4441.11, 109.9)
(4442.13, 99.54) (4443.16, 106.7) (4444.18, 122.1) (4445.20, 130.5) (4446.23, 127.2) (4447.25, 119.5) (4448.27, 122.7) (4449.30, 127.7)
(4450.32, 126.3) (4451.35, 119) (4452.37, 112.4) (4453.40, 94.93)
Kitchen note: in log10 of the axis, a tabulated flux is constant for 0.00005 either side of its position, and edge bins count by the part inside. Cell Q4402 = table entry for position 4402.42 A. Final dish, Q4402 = 95.87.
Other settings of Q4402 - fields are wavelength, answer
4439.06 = 138.7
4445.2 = 130.5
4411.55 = 129.6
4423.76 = 105.9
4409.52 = 112.1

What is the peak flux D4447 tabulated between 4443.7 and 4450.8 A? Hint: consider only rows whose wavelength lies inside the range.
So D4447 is 130.5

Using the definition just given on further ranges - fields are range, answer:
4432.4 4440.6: 138.7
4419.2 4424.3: 130.2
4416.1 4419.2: 122.5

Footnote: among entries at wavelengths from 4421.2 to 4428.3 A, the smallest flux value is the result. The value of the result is 92.03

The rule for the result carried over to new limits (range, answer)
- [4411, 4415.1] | 78.94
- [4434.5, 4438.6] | 75.81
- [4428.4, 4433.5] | 105.4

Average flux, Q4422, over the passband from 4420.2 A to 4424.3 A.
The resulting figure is 115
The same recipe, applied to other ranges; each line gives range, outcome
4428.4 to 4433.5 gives 112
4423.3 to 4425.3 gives 103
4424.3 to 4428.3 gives 96.9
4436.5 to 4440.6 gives 128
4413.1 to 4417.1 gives 92.5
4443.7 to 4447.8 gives 125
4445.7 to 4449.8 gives 124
